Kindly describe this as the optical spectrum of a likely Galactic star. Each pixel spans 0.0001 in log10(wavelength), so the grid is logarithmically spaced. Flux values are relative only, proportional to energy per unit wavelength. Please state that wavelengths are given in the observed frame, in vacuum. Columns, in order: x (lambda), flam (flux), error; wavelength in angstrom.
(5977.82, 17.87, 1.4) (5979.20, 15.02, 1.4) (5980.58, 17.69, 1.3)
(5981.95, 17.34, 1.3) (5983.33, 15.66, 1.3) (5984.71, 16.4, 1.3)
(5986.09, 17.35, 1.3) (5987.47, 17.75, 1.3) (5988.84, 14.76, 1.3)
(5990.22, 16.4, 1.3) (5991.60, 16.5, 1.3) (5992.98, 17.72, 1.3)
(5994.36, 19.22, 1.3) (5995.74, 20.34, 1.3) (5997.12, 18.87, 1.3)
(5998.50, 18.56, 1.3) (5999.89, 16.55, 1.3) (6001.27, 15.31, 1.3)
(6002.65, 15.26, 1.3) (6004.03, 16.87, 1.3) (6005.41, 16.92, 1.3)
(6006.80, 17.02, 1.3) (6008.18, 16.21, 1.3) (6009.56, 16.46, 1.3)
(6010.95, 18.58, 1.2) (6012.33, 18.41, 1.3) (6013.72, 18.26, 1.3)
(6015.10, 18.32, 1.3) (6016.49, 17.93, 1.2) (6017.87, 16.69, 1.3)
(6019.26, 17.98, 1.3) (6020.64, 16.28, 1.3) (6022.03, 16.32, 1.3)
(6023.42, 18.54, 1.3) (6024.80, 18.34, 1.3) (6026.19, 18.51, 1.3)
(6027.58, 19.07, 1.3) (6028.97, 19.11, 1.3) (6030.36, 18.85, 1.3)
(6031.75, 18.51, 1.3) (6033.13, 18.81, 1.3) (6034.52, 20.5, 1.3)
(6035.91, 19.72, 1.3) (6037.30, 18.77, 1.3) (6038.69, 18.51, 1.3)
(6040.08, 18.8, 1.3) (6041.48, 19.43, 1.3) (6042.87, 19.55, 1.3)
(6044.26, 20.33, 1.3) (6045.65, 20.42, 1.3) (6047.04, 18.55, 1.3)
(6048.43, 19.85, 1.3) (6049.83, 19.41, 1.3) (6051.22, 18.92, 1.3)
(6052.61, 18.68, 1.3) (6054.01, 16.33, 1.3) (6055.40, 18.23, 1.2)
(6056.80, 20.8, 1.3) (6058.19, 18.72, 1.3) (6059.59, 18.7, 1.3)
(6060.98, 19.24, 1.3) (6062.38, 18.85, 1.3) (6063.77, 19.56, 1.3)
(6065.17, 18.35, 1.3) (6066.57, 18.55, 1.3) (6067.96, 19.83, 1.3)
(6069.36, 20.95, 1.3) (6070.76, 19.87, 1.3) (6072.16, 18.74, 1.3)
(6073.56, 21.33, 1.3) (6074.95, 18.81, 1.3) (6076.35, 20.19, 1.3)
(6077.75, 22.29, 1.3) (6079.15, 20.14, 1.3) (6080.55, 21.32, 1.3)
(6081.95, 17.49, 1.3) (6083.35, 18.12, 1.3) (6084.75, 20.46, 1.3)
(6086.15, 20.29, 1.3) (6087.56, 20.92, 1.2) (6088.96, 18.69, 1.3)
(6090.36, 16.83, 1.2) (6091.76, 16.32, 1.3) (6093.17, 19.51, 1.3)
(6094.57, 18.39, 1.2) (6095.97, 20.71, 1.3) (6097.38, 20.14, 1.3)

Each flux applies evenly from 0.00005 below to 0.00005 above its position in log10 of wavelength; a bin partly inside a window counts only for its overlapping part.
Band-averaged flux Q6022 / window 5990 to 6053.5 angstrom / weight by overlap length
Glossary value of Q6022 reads 18.2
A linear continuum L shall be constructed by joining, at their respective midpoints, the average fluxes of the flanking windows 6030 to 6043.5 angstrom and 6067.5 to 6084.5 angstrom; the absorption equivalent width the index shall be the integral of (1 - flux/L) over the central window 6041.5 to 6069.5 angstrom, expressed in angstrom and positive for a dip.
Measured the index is 0.5 angstrom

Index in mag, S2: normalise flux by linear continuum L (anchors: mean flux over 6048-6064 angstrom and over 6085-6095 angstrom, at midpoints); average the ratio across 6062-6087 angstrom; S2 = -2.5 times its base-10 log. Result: -0.051 mag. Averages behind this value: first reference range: 18.9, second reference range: 18.8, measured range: 19.7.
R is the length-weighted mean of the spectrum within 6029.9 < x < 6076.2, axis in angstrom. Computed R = 19.2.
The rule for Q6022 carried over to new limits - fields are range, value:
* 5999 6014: 16.9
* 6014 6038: 18.4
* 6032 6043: 19.2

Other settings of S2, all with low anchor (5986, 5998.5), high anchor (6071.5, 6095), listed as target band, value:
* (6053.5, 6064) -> 0.008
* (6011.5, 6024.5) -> 0.032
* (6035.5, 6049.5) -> -0.041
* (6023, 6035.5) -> -0.031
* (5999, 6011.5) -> 0.088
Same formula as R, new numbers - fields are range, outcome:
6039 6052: 19.4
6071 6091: 19.7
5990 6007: 17.4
